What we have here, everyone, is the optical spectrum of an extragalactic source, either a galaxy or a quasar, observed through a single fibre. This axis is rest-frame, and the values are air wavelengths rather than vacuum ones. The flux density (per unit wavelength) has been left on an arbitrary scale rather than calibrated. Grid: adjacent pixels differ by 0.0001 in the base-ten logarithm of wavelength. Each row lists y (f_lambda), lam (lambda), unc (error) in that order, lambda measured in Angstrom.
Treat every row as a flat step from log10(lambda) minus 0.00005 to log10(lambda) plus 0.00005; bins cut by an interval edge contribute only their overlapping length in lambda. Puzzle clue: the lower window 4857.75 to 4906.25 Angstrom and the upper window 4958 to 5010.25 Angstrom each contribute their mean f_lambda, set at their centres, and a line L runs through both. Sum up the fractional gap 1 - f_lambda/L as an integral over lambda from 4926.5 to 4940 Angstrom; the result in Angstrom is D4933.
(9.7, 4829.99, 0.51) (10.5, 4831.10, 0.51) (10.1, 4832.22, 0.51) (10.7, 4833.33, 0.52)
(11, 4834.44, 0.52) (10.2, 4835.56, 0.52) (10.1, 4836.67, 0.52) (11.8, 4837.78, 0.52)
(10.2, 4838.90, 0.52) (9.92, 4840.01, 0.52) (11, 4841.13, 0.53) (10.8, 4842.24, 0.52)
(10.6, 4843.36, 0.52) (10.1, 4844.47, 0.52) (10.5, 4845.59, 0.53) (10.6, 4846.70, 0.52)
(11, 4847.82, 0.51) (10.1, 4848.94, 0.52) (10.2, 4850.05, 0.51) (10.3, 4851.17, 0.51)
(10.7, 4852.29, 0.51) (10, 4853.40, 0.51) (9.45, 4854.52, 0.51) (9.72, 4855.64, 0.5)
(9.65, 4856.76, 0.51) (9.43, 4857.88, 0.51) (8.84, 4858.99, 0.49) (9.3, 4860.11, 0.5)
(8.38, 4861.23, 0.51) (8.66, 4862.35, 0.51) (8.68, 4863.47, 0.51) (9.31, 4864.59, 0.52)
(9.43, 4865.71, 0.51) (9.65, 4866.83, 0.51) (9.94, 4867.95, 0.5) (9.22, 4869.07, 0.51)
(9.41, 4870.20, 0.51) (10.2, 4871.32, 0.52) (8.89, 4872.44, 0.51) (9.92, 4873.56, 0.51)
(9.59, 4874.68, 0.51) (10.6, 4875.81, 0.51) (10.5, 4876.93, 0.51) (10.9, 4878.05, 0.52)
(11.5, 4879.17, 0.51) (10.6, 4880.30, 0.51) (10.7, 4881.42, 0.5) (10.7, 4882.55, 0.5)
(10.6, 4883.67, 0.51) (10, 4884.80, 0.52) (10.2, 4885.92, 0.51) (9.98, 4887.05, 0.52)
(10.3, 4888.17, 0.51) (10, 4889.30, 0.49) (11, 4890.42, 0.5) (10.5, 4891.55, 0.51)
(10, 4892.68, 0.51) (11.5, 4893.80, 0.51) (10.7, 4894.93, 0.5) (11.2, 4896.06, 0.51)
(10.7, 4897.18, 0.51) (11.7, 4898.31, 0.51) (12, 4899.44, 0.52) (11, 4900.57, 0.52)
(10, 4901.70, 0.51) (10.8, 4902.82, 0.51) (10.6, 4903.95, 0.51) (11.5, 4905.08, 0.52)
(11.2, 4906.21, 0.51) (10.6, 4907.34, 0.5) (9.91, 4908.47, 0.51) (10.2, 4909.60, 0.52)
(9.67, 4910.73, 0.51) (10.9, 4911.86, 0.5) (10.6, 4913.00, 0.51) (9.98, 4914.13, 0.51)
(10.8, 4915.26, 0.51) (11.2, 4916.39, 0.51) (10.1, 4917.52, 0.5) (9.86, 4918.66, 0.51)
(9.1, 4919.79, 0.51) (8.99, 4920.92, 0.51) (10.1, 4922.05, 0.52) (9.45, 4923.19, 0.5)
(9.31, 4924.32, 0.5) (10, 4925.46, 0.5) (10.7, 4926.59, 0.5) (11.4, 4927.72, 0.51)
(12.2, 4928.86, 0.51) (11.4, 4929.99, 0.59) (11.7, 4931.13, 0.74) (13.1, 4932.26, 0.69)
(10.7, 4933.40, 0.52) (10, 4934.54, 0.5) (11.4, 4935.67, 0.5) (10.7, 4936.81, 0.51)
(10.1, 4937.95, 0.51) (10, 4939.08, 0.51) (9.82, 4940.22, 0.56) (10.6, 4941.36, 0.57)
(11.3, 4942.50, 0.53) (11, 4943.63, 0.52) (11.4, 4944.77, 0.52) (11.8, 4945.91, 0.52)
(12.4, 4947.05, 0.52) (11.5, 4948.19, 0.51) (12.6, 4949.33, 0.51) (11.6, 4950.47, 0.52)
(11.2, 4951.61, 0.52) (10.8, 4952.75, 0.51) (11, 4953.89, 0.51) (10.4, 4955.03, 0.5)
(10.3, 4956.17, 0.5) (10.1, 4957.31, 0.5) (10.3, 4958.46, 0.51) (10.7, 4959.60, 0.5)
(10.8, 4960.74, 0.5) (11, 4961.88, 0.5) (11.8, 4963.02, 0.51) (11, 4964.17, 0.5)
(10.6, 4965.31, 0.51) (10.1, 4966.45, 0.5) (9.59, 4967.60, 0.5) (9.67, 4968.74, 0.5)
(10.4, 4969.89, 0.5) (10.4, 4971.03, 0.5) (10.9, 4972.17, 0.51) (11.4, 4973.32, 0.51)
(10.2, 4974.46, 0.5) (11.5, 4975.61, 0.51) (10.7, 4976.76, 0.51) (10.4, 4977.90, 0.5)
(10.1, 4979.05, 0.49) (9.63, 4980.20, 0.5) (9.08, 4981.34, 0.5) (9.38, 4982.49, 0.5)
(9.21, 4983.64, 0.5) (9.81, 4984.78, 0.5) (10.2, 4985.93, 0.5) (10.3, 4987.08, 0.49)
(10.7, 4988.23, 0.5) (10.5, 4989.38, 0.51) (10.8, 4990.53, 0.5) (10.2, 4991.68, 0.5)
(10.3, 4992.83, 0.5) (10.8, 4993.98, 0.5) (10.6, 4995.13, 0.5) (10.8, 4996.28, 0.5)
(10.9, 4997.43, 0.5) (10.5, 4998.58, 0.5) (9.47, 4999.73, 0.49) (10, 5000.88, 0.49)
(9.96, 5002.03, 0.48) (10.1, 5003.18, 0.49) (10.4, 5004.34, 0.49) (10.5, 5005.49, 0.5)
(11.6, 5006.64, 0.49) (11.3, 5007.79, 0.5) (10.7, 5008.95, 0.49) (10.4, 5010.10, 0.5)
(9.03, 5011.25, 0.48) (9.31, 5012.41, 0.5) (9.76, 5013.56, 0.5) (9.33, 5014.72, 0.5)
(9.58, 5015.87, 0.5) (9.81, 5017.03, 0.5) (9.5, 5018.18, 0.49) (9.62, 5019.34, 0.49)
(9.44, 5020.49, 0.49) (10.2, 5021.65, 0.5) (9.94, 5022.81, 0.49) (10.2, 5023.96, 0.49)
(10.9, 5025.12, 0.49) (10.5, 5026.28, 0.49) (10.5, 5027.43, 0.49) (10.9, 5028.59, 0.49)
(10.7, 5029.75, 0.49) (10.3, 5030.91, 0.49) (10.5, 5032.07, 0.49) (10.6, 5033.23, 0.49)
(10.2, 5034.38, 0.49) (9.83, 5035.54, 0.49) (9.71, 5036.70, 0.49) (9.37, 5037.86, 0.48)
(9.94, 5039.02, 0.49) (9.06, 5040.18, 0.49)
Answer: -1.0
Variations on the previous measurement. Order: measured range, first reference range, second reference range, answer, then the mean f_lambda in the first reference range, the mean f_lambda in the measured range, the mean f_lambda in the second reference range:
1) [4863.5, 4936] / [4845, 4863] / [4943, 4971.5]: -1.16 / 9.8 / 10.5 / 10.9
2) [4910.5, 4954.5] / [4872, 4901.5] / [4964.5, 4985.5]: -1.77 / 10.6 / 10.8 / 10.2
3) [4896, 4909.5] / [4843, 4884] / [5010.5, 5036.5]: -1.27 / 9.94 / 10.9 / 10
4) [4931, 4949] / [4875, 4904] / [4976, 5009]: -1.02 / 10.7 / 11.1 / 10.3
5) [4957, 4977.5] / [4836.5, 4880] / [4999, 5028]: -1.16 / 9.98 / 10.6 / 10.1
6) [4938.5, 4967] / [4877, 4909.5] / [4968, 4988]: -1.69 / 10.7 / 11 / 10.2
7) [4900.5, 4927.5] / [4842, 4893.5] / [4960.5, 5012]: -0.30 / 10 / 10.3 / 10.4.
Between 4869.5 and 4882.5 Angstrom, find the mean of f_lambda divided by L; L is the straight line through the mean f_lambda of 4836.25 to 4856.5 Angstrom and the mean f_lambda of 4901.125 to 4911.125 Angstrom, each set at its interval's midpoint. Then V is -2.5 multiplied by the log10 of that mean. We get 0.02 mag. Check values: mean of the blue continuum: 10.4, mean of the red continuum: 10.5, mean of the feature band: 10.3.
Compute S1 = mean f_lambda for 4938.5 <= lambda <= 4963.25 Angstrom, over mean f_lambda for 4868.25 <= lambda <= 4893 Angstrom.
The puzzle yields 1.08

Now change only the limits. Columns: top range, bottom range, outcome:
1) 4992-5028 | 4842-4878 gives 1.04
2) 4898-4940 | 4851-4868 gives 1.12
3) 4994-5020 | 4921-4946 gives 0.94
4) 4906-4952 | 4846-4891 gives 1.08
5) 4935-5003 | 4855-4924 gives 1.04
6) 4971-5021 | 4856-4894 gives 1.03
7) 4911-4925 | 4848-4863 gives 1.04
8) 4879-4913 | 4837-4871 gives 1.08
